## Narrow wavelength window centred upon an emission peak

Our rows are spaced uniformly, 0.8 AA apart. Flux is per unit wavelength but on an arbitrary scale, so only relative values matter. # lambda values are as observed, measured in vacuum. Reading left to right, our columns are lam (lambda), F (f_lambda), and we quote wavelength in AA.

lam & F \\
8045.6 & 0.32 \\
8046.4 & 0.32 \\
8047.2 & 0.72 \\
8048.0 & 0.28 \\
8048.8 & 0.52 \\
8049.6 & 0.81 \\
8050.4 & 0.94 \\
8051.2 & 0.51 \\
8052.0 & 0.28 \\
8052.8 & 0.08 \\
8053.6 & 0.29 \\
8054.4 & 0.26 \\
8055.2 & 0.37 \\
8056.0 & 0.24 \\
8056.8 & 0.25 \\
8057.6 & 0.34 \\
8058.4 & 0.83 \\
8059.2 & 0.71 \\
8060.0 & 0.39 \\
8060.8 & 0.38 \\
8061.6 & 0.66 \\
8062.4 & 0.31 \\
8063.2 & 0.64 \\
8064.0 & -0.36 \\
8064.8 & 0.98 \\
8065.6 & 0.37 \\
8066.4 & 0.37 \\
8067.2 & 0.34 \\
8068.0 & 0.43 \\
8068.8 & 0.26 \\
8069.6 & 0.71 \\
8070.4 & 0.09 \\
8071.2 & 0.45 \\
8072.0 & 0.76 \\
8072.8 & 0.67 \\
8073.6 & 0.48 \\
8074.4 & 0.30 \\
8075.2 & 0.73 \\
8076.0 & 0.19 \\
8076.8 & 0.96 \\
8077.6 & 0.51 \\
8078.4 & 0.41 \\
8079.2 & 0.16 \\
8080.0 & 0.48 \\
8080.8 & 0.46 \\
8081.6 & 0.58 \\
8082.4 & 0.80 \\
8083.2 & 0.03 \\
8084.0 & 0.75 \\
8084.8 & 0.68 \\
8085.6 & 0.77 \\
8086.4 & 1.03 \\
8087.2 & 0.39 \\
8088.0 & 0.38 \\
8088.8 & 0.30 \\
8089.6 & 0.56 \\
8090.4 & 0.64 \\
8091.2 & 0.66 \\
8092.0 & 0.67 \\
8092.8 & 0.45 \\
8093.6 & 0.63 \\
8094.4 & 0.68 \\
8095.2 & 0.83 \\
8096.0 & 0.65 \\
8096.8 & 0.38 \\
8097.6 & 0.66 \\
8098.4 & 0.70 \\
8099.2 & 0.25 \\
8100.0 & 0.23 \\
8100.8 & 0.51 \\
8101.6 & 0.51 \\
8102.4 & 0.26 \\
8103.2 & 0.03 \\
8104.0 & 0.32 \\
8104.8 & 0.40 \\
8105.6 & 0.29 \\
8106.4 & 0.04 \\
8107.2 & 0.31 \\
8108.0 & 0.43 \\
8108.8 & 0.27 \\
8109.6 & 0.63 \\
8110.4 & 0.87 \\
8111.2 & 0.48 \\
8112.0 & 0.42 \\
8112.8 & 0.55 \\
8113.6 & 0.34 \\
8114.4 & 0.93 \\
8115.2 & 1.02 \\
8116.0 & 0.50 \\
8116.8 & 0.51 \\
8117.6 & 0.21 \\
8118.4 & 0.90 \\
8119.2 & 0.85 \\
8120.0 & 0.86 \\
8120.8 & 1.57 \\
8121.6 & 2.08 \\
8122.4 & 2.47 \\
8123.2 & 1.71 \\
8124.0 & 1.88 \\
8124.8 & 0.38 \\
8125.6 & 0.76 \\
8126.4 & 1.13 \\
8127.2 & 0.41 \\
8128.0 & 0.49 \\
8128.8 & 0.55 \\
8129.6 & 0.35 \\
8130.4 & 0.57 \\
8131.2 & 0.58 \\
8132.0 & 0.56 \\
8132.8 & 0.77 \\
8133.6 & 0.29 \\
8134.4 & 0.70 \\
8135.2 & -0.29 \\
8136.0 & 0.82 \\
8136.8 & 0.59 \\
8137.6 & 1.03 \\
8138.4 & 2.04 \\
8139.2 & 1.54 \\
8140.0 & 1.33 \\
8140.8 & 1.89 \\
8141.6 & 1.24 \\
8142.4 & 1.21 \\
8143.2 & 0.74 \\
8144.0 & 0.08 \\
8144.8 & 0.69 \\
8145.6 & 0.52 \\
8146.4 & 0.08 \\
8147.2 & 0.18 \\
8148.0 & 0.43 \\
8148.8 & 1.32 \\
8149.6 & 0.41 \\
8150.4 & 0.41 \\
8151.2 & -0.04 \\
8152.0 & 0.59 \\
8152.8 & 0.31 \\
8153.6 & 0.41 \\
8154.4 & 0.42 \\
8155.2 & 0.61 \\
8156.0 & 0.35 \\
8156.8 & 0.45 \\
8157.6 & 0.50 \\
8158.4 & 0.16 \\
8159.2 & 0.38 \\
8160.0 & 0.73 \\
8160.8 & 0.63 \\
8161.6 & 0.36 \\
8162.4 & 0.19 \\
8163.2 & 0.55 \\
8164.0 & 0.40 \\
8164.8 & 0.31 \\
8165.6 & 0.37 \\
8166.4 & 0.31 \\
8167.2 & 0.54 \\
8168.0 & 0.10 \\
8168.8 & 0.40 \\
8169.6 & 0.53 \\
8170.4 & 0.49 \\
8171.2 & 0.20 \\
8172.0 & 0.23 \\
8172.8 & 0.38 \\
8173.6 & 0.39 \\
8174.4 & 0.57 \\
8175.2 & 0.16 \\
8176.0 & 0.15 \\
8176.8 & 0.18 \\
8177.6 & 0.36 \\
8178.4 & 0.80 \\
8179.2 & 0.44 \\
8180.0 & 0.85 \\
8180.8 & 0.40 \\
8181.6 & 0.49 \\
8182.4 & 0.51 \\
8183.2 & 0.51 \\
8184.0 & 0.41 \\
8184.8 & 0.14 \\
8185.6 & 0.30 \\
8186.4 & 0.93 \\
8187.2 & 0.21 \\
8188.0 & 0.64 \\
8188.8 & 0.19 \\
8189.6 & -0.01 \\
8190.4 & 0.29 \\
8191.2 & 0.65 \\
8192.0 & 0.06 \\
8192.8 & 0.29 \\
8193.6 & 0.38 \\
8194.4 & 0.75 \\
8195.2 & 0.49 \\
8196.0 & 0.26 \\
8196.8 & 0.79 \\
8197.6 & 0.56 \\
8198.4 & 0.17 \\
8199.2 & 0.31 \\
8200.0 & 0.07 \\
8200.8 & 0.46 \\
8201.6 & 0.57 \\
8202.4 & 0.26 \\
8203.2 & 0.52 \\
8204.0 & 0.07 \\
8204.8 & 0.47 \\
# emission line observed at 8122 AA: [S II] 6716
